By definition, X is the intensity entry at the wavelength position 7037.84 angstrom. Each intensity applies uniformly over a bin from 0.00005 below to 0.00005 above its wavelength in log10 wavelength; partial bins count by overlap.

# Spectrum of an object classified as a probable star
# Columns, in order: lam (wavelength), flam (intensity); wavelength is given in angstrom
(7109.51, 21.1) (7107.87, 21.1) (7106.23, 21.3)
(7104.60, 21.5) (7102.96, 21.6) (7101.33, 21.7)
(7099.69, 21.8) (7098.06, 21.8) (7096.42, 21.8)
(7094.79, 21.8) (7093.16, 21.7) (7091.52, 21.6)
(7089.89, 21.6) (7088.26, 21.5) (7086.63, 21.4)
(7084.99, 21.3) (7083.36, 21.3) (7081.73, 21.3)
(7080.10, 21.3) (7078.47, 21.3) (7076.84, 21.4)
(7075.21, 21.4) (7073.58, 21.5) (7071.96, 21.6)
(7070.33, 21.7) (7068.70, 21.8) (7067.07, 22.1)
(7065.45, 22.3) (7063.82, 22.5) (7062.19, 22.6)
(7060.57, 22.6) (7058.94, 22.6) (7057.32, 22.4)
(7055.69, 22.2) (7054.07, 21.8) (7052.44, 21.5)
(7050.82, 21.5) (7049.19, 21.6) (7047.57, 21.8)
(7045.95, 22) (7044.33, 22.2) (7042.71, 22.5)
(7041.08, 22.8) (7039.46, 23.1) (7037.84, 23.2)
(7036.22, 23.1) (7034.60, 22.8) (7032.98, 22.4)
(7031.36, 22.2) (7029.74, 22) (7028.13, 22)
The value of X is 23.2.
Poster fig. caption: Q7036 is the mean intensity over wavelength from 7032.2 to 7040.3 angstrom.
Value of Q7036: 22.9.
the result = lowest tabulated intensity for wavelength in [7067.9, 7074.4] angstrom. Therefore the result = 21.5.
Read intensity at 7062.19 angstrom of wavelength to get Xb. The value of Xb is 22.6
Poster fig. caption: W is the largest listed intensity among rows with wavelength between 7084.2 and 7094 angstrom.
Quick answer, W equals 21.7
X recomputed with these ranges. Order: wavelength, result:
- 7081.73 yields 21.3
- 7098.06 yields 21.8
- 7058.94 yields 22.6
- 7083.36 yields 21.3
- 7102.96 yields 21.6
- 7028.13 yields 22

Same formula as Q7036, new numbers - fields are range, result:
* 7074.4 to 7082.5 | 21.3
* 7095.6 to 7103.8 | 21.7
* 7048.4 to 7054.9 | 21.6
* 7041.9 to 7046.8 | 22.3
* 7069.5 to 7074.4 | 21.6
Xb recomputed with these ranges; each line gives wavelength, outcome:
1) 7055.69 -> 22.2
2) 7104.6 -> 21.5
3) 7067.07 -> 22.1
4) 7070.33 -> 21.7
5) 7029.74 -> 22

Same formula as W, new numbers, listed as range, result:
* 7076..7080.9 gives 21.4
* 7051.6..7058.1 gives 22.4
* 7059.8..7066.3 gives 22.6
